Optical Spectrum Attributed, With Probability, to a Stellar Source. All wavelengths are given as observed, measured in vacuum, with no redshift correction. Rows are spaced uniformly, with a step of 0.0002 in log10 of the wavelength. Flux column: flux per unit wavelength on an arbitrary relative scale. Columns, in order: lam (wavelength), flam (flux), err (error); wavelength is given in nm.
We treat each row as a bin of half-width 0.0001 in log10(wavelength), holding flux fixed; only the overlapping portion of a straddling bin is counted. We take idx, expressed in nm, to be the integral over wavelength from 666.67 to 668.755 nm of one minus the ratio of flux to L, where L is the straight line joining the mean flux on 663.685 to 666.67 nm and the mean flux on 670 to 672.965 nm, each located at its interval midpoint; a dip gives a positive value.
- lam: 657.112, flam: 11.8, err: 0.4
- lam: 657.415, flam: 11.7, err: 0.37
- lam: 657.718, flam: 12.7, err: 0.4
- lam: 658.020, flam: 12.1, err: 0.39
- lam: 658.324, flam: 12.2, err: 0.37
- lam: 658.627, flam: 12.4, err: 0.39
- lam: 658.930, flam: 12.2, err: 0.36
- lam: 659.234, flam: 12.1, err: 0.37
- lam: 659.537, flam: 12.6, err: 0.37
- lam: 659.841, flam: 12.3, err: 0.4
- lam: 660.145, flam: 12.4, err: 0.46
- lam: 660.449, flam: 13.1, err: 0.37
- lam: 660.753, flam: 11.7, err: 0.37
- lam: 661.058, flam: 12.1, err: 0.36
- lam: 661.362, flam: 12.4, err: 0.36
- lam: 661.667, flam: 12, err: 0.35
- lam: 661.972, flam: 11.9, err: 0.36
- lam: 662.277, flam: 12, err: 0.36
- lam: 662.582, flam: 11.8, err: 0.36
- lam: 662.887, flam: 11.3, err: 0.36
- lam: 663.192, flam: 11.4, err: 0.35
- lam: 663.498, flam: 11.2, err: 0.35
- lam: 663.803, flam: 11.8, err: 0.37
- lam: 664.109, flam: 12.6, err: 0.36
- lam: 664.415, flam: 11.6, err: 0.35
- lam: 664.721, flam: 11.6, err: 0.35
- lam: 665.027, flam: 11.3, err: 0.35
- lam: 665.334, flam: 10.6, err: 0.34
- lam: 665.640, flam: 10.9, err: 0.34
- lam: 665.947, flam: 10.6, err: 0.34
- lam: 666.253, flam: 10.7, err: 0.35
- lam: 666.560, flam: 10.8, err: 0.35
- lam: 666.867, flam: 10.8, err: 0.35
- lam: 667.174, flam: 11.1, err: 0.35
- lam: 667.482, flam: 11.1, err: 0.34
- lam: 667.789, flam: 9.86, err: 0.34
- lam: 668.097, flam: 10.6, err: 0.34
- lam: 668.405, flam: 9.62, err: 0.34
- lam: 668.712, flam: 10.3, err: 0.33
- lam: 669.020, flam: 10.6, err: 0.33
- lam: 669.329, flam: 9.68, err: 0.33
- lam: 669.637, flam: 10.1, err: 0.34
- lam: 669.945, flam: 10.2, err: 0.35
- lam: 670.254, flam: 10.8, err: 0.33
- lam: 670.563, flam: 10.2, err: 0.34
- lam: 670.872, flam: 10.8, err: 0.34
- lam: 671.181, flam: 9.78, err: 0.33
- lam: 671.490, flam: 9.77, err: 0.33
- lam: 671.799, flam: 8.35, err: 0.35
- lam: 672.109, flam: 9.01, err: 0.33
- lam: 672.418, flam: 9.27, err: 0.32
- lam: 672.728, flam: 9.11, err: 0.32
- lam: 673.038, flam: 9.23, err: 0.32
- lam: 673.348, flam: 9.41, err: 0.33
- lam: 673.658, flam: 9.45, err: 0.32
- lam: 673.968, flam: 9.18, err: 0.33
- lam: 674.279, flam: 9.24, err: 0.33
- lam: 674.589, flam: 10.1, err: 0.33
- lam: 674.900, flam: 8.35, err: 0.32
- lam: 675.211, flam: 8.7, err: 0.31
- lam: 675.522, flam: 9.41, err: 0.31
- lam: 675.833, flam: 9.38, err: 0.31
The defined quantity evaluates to 0.02 nm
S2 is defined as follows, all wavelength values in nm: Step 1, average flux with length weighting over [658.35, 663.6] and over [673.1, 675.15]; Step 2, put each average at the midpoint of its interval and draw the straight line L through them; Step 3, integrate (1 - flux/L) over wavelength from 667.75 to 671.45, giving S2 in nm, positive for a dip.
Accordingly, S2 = 0.00 nm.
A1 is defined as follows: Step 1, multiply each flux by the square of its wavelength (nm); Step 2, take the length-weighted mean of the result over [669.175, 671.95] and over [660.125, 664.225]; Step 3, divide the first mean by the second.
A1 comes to 0.9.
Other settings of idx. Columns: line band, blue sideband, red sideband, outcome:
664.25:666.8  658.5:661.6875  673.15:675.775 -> 0.03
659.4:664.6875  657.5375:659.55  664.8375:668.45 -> -0.18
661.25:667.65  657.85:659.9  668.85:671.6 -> -0.07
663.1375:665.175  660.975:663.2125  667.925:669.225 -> -0.05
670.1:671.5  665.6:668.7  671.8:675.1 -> -0.08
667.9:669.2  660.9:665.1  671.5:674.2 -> 0.01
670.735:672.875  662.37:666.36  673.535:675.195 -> 0.07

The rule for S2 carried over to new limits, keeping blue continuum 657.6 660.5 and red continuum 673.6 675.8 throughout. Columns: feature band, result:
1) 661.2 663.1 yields -0.021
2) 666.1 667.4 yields -0.006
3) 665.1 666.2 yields 0.030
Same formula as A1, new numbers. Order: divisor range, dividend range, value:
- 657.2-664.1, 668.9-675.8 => 0.82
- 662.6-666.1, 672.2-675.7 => 0.83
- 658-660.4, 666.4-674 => 0.84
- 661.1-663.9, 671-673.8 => 0.81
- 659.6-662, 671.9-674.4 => 0.78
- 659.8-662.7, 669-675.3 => 0.81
